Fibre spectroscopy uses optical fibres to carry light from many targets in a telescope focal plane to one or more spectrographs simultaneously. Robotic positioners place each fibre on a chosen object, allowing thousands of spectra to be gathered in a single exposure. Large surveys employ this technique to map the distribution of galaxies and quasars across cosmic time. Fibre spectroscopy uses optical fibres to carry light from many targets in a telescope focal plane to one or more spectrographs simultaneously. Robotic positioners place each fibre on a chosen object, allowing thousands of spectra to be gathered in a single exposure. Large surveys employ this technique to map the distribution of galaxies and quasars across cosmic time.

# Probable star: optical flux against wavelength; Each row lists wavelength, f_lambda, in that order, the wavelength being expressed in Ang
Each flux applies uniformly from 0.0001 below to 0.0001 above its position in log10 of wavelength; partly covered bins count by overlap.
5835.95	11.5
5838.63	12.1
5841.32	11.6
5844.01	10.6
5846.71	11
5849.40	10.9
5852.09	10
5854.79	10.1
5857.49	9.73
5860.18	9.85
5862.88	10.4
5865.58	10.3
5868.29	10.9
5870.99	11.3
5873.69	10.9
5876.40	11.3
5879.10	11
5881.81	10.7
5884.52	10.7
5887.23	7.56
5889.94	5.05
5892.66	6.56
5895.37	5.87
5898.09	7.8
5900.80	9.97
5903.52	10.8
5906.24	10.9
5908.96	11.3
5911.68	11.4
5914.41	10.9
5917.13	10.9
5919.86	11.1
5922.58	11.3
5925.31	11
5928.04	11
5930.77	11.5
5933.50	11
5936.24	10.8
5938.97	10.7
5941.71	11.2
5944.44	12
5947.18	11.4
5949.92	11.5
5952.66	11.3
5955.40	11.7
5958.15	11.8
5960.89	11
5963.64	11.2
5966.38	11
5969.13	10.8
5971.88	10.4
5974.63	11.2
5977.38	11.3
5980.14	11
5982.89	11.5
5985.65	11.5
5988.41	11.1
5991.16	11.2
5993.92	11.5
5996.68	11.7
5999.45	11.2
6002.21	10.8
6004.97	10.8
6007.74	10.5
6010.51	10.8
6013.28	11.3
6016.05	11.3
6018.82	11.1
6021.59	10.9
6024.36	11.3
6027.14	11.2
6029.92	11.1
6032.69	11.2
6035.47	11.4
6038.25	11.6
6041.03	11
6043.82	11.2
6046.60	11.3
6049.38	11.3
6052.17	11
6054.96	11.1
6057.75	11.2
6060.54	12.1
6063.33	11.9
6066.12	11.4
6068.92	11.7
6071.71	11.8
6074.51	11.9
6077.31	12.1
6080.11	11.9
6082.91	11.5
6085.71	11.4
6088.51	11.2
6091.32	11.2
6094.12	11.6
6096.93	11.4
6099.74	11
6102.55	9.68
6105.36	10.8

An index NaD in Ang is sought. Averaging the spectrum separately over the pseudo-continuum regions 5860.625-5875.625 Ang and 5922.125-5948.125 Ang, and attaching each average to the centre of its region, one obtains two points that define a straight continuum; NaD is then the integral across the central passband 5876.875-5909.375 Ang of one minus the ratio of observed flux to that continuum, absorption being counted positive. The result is 5.6 Ang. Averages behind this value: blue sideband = 10.7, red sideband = 11.2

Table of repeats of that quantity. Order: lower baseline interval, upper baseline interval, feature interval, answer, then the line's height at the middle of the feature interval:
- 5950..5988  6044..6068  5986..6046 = 0.8 Ang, 11.3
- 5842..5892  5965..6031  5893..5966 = -1.2 Ang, 10.6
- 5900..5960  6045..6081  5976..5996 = 0.1 Ang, 11.3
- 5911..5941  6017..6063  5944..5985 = -0.5 Ang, 11.1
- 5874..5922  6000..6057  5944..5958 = -1.8 Ang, 10.3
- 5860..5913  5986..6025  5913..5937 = -2.1 Ang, 10.2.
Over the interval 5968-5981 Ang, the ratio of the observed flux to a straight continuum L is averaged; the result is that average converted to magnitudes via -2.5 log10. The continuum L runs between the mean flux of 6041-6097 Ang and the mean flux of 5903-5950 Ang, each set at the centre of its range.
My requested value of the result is 0.03 mag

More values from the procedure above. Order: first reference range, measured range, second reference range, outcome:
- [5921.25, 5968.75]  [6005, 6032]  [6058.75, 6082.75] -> 0.05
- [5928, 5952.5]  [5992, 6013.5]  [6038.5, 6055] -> 0.01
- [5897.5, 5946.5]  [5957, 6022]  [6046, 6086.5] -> 0.01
